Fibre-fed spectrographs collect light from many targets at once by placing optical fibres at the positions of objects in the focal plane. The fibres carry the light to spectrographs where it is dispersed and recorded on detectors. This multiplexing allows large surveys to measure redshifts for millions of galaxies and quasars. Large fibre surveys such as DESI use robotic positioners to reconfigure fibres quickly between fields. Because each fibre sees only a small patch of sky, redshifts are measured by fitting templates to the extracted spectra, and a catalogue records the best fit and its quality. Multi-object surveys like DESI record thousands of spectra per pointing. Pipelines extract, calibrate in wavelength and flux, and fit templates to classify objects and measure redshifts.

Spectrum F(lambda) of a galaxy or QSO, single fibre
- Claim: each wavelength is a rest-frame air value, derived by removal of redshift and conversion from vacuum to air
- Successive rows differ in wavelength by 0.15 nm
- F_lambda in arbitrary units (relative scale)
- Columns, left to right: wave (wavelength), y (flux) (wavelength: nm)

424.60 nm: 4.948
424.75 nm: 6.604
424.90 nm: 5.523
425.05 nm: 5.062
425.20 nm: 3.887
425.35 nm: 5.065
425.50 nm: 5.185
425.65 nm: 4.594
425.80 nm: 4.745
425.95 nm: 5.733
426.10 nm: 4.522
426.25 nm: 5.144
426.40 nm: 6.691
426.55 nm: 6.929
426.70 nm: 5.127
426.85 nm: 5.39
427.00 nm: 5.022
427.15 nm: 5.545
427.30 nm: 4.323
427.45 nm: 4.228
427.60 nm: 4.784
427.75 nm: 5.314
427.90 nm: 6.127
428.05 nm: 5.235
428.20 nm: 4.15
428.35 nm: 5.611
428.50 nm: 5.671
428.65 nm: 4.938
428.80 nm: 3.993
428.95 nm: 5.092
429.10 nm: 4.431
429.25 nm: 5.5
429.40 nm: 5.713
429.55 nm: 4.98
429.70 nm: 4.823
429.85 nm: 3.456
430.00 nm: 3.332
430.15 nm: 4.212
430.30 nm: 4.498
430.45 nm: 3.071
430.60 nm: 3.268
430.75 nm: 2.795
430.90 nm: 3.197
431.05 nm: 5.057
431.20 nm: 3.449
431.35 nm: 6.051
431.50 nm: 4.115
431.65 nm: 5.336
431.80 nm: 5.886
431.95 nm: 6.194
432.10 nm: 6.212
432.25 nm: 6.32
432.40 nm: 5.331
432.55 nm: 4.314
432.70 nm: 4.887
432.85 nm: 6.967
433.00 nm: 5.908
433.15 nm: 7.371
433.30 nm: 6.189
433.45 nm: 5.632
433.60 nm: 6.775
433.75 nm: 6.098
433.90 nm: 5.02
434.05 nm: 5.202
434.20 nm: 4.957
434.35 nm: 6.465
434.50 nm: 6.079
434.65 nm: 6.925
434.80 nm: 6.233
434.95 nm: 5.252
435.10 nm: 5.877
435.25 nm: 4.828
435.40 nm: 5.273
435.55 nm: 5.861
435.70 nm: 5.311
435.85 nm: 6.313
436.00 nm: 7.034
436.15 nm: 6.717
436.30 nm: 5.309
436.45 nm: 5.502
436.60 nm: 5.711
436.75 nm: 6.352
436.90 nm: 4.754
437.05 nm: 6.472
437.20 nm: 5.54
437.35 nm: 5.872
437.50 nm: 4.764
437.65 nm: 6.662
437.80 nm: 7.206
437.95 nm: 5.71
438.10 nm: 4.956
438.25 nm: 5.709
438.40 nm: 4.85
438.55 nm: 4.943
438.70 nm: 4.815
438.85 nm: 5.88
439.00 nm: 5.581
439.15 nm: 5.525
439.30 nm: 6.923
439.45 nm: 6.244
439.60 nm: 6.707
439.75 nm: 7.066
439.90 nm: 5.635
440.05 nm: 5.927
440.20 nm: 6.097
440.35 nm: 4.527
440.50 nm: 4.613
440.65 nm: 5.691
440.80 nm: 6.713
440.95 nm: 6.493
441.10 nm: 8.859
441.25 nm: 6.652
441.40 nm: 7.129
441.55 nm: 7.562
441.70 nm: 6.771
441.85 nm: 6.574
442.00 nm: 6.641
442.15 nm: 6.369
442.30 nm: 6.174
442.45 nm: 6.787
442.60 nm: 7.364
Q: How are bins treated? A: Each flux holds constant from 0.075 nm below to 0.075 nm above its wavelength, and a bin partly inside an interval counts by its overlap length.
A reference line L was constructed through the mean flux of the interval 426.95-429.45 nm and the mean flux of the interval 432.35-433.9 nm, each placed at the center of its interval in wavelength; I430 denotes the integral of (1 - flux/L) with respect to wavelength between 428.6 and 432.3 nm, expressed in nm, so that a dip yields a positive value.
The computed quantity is 0.56 nm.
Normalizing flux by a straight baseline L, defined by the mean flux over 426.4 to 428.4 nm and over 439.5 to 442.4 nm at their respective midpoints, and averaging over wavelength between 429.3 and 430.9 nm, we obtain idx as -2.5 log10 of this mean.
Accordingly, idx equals 0.34 mag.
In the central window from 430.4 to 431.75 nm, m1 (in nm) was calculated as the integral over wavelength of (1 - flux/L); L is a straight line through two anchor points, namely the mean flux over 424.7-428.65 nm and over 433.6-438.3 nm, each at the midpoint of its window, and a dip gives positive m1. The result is 0.35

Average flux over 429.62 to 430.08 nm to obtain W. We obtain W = 3.89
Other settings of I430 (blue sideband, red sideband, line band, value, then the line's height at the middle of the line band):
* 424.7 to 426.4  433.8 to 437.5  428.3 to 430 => 0.16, 5.37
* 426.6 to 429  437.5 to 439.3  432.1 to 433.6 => -0.17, 5.33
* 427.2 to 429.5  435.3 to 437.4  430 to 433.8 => 0.20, 5.38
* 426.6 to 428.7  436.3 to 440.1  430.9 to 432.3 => 0.03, 5.38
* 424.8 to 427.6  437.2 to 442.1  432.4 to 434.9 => -0.10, 5.68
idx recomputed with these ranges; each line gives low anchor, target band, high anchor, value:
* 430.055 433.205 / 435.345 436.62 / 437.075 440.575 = -0.09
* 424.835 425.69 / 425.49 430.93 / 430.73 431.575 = -0.06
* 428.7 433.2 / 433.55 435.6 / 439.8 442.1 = -0.07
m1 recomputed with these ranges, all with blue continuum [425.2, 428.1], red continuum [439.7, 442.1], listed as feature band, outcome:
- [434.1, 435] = -0.01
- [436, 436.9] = 0.02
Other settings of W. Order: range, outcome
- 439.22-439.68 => 6.62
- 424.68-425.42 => 5.22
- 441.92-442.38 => 6.4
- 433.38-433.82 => 6.18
